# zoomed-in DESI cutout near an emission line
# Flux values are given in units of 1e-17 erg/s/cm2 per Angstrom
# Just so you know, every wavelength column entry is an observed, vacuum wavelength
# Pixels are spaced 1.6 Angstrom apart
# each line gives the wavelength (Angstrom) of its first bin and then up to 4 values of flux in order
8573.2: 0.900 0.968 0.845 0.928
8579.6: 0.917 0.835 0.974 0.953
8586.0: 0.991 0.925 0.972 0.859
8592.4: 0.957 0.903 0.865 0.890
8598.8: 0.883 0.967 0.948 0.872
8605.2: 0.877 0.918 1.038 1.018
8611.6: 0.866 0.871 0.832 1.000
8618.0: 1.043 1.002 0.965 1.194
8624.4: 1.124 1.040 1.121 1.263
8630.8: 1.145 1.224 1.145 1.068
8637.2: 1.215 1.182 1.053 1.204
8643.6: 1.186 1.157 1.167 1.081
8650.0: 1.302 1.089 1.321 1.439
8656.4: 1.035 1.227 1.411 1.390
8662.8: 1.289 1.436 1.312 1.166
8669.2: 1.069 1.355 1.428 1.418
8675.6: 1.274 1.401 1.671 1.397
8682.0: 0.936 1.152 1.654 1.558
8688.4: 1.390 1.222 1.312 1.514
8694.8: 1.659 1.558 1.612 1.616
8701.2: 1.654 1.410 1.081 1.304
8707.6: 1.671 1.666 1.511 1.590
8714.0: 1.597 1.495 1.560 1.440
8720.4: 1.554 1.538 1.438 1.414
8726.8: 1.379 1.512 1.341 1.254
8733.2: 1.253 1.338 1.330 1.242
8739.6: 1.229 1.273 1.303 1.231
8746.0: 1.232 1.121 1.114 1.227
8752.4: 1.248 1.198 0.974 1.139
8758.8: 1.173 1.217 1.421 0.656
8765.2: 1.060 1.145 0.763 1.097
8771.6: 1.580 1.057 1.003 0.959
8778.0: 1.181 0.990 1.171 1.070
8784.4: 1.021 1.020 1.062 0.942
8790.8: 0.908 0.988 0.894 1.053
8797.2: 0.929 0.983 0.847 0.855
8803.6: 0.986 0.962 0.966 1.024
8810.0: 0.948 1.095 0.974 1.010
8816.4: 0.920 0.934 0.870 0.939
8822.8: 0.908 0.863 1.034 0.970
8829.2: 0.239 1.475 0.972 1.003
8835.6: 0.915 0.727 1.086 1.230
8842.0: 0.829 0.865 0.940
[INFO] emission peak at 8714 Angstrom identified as Mg II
